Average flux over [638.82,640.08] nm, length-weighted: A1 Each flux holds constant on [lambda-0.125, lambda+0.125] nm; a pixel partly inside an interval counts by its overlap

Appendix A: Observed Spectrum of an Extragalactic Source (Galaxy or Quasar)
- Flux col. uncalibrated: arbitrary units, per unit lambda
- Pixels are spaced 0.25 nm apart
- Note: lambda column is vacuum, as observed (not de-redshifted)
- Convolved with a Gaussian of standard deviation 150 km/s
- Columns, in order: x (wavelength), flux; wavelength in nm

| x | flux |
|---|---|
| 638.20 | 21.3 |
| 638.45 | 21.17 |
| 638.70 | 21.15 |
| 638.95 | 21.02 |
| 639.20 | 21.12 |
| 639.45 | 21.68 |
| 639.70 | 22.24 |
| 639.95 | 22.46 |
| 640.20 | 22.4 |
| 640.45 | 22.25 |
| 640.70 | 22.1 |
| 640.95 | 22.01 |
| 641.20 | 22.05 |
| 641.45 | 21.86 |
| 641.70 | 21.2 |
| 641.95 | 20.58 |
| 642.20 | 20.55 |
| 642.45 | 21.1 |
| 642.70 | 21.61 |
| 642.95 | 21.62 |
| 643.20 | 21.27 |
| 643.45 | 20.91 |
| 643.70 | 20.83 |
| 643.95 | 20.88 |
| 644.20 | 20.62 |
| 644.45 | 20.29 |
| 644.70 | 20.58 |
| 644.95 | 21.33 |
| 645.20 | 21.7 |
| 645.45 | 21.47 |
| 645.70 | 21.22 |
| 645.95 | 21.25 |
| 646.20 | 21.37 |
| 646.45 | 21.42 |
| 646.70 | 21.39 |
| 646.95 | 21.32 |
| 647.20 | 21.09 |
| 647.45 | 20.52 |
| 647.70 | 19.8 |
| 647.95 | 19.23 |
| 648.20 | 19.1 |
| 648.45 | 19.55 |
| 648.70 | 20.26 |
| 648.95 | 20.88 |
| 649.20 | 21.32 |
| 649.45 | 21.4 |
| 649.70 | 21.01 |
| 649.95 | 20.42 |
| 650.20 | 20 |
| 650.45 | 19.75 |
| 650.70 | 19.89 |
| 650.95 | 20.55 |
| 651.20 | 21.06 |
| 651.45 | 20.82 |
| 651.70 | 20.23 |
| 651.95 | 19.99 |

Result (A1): 21.7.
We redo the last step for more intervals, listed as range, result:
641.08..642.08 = 21.4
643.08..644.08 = 21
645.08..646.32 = 21.4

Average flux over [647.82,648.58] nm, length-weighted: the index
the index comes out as 19.3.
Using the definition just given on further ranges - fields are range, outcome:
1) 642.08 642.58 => 20.8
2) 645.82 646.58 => 21.3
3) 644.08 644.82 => 20.5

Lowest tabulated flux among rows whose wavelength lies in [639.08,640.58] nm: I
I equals 21.12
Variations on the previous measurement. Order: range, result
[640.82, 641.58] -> 21.86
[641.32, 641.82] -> 21.2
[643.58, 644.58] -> 20.29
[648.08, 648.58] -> 19.1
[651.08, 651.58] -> 20.82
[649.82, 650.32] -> 20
